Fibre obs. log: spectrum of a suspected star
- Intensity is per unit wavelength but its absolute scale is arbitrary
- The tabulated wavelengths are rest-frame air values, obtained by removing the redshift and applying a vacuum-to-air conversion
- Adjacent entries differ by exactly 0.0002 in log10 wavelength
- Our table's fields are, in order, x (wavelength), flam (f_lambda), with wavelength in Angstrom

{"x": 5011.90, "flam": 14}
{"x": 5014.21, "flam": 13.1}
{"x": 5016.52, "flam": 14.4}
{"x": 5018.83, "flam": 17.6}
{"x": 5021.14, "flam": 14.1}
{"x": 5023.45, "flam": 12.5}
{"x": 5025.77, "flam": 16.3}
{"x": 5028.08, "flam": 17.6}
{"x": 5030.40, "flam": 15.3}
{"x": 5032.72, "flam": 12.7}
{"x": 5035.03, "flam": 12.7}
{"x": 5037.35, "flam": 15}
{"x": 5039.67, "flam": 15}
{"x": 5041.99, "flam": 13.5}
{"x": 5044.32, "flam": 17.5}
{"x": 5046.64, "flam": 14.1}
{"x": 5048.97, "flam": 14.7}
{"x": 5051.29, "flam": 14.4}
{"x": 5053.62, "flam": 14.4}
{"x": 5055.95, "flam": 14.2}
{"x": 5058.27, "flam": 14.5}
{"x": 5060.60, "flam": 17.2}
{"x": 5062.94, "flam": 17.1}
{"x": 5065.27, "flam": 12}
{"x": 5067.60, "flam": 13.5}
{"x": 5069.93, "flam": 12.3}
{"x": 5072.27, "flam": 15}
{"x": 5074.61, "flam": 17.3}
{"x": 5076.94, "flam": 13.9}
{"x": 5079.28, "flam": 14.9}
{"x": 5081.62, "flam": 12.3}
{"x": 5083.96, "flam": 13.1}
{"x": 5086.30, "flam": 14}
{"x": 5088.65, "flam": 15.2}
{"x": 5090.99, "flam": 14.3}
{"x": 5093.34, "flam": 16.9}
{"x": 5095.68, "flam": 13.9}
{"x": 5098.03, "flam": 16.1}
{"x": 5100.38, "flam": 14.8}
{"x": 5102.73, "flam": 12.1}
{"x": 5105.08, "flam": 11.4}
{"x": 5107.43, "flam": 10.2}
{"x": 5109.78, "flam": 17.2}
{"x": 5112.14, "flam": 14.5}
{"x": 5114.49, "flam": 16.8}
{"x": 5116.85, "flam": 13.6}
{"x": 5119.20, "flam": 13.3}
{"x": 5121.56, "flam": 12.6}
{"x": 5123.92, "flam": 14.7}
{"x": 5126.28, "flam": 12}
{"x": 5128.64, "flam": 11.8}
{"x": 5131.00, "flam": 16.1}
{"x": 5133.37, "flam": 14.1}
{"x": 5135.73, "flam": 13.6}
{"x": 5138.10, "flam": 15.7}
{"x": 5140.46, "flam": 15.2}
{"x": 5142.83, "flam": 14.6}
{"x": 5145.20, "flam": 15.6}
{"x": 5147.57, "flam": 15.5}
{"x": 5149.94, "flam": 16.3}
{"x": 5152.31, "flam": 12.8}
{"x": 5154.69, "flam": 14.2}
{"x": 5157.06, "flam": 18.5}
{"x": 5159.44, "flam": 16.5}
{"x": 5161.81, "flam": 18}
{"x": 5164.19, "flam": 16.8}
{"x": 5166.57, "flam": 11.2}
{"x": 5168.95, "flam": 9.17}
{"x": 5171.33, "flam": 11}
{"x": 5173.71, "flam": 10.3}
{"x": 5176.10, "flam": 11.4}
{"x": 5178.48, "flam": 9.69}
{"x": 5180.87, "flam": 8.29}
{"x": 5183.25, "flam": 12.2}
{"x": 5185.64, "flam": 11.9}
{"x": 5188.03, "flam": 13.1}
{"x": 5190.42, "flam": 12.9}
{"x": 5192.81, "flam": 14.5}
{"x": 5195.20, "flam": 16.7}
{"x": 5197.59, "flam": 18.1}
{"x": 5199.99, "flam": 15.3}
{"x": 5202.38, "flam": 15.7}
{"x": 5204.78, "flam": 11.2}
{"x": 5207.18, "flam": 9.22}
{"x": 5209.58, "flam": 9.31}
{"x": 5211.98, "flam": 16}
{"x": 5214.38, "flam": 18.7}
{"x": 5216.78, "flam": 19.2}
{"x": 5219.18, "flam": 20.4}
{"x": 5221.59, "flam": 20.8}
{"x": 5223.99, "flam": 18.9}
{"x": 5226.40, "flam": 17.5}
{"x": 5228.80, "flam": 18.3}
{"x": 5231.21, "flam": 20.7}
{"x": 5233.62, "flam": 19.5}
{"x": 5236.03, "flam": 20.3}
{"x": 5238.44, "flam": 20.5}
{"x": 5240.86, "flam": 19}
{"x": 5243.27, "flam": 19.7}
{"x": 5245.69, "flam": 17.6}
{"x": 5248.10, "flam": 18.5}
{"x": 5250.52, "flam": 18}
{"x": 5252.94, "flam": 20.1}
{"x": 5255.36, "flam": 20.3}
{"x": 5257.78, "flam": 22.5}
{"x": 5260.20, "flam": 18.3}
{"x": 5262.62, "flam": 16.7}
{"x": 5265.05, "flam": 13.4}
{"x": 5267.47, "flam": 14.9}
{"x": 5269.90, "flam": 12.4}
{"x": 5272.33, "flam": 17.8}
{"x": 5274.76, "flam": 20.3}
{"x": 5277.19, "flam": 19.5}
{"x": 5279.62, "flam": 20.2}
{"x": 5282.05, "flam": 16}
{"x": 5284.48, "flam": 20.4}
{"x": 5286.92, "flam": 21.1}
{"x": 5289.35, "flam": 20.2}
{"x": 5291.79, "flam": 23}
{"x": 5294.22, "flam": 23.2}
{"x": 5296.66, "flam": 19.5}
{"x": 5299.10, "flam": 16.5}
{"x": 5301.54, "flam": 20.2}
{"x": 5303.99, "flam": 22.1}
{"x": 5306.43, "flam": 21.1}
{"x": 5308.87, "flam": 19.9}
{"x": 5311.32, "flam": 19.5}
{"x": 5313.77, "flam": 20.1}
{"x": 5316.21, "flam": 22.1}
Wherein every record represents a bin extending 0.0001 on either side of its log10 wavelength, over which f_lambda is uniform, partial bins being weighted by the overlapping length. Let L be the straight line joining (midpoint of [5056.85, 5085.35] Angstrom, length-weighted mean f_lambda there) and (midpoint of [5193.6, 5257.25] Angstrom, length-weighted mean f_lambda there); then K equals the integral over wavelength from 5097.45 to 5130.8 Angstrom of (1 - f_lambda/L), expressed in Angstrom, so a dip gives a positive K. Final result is 3.6 Angstrom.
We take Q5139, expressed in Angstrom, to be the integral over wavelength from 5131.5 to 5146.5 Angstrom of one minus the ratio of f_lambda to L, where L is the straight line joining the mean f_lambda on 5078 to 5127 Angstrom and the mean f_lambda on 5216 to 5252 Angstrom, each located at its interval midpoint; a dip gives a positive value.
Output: 0.6 Angstrom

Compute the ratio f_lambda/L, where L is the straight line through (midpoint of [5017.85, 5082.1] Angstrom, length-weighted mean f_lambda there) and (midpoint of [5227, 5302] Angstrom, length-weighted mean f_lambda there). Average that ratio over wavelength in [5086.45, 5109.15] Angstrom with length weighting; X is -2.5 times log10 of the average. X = 0.12 mag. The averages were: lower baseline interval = 14.7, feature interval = 14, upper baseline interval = 19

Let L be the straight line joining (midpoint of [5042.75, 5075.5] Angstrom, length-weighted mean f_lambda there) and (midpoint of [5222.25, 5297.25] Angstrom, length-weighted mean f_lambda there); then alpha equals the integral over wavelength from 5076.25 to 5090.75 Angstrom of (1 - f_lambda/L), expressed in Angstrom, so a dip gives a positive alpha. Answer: 1.3 Angstrom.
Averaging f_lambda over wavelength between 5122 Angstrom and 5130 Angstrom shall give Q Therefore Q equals 12.9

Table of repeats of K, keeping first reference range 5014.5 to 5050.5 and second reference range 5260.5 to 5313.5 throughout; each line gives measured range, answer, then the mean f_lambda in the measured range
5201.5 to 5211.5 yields 3.45 Angstrom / 11.5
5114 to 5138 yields 3.64 Angstrom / 13.9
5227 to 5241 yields -1.22 Angstrom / 19.7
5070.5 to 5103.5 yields 2.43 Angstrom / 14.5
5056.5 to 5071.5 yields 0.87 Angstrom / 14.4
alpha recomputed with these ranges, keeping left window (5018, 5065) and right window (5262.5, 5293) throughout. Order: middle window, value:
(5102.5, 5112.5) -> 1.8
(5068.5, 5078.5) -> 0.5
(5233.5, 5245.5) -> -1.3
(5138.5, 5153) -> 1.1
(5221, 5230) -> -0.7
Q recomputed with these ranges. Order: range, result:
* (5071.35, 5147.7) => 14.3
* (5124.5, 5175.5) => 14.2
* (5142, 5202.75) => 13.8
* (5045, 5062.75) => 15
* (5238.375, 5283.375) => 18.1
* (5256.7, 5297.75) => 18.8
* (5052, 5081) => 14.6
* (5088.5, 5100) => 15.3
